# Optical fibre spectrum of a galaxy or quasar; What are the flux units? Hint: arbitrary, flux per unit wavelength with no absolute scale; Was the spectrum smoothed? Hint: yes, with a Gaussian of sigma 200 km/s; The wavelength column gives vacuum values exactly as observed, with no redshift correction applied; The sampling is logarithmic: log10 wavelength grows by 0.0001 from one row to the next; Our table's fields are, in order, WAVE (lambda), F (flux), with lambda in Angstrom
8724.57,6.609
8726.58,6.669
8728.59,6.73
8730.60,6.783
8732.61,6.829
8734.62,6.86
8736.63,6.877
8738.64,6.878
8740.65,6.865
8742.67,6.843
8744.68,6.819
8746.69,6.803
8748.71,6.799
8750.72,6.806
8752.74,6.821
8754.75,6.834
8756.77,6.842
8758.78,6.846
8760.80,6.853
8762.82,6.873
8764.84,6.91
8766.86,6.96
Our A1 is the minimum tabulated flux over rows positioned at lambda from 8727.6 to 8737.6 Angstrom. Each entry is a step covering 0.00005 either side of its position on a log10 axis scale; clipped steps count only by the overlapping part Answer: 6.73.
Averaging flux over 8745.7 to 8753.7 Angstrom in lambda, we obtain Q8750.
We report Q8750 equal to 6.8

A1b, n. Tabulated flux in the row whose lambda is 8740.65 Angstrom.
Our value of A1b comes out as 6.865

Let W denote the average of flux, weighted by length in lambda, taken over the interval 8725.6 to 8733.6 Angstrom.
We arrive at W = 6.75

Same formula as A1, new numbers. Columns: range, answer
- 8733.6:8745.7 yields 6.819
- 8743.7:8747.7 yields 6.803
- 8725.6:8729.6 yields 6.669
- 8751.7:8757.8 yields 6.821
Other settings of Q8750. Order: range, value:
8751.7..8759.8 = 6.84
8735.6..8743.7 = 6.87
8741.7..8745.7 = 6.84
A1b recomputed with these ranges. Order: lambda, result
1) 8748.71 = 6.799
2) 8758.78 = 6.846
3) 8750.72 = 6.806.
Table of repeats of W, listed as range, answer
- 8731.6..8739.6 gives 6.87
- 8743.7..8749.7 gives 6.8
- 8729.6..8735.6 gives 6.83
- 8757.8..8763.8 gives 6.85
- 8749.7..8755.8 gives 6.82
